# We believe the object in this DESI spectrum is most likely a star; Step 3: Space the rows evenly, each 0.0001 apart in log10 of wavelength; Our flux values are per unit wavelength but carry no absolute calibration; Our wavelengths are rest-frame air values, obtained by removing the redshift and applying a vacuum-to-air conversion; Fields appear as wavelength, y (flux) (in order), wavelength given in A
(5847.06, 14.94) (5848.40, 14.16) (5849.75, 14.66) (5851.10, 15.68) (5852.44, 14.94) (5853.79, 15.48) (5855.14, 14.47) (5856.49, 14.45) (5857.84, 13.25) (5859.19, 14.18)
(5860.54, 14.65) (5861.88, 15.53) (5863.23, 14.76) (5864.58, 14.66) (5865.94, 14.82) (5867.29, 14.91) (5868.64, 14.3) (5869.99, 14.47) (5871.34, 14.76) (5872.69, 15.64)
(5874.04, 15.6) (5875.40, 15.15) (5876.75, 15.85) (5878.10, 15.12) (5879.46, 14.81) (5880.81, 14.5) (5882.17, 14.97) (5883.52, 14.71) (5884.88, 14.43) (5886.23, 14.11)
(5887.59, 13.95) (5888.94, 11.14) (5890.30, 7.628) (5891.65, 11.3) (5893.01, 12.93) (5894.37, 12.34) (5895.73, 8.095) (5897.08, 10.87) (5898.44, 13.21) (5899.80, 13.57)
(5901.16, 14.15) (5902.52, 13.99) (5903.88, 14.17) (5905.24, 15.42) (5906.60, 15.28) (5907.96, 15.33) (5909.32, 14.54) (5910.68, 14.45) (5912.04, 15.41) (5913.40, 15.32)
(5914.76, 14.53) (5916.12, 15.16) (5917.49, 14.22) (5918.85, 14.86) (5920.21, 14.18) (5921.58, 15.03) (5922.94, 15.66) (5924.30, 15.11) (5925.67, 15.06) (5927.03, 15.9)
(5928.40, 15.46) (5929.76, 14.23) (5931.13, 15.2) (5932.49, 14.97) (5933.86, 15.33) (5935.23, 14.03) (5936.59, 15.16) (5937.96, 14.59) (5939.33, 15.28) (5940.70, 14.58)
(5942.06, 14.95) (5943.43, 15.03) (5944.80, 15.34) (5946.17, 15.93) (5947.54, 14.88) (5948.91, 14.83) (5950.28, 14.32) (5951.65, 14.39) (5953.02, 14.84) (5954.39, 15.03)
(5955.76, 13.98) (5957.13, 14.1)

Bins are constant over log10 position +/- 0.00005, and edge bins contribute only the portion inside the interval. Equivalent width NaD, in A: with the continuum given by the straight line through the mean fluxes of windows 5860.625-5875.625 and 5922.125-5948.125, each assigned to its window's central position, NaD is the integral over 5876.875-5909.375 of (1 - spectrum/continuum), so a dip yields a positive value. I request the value 3.5 A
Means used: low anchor 14.9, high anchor 15.1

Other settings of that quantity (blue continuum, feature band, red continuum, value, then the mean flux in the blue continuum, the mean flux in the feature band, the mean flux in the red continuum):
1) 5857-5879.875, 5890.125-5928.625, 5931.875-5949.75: 2.5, 14.8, 14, 15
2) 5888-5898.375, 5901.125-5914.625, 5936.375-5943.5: -3.0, 10.9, 14.8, 14.9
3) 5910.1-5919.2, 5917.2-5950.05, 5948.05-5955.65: -0.6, 14.9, 15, 14.6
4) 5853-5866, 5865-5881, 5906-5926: -0.3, 14.6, 15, 14.9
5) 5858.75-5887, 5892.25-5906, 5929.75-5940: 1.8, 14.9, 12.9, 14.9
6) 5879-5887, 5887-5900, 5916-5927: 2.9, 14.6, 11.4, 15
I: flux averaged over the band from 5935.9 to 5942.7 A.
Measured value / 14.9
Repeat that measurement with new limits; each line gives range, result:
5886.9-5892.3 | 11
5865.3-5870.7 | 14.6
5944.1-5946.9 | 15.6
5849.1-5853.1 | 15.1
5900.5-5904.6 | 14.1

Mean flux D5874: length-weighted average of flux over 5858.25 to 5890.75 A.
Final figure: 14.4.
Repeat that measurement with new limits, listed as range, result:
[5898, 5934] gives 14.8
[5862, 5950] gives 14.4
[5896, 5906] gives 13.4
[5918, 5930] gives 15.1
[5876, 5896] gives 13.2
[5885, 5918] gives 13.4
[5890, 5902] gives 11.7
